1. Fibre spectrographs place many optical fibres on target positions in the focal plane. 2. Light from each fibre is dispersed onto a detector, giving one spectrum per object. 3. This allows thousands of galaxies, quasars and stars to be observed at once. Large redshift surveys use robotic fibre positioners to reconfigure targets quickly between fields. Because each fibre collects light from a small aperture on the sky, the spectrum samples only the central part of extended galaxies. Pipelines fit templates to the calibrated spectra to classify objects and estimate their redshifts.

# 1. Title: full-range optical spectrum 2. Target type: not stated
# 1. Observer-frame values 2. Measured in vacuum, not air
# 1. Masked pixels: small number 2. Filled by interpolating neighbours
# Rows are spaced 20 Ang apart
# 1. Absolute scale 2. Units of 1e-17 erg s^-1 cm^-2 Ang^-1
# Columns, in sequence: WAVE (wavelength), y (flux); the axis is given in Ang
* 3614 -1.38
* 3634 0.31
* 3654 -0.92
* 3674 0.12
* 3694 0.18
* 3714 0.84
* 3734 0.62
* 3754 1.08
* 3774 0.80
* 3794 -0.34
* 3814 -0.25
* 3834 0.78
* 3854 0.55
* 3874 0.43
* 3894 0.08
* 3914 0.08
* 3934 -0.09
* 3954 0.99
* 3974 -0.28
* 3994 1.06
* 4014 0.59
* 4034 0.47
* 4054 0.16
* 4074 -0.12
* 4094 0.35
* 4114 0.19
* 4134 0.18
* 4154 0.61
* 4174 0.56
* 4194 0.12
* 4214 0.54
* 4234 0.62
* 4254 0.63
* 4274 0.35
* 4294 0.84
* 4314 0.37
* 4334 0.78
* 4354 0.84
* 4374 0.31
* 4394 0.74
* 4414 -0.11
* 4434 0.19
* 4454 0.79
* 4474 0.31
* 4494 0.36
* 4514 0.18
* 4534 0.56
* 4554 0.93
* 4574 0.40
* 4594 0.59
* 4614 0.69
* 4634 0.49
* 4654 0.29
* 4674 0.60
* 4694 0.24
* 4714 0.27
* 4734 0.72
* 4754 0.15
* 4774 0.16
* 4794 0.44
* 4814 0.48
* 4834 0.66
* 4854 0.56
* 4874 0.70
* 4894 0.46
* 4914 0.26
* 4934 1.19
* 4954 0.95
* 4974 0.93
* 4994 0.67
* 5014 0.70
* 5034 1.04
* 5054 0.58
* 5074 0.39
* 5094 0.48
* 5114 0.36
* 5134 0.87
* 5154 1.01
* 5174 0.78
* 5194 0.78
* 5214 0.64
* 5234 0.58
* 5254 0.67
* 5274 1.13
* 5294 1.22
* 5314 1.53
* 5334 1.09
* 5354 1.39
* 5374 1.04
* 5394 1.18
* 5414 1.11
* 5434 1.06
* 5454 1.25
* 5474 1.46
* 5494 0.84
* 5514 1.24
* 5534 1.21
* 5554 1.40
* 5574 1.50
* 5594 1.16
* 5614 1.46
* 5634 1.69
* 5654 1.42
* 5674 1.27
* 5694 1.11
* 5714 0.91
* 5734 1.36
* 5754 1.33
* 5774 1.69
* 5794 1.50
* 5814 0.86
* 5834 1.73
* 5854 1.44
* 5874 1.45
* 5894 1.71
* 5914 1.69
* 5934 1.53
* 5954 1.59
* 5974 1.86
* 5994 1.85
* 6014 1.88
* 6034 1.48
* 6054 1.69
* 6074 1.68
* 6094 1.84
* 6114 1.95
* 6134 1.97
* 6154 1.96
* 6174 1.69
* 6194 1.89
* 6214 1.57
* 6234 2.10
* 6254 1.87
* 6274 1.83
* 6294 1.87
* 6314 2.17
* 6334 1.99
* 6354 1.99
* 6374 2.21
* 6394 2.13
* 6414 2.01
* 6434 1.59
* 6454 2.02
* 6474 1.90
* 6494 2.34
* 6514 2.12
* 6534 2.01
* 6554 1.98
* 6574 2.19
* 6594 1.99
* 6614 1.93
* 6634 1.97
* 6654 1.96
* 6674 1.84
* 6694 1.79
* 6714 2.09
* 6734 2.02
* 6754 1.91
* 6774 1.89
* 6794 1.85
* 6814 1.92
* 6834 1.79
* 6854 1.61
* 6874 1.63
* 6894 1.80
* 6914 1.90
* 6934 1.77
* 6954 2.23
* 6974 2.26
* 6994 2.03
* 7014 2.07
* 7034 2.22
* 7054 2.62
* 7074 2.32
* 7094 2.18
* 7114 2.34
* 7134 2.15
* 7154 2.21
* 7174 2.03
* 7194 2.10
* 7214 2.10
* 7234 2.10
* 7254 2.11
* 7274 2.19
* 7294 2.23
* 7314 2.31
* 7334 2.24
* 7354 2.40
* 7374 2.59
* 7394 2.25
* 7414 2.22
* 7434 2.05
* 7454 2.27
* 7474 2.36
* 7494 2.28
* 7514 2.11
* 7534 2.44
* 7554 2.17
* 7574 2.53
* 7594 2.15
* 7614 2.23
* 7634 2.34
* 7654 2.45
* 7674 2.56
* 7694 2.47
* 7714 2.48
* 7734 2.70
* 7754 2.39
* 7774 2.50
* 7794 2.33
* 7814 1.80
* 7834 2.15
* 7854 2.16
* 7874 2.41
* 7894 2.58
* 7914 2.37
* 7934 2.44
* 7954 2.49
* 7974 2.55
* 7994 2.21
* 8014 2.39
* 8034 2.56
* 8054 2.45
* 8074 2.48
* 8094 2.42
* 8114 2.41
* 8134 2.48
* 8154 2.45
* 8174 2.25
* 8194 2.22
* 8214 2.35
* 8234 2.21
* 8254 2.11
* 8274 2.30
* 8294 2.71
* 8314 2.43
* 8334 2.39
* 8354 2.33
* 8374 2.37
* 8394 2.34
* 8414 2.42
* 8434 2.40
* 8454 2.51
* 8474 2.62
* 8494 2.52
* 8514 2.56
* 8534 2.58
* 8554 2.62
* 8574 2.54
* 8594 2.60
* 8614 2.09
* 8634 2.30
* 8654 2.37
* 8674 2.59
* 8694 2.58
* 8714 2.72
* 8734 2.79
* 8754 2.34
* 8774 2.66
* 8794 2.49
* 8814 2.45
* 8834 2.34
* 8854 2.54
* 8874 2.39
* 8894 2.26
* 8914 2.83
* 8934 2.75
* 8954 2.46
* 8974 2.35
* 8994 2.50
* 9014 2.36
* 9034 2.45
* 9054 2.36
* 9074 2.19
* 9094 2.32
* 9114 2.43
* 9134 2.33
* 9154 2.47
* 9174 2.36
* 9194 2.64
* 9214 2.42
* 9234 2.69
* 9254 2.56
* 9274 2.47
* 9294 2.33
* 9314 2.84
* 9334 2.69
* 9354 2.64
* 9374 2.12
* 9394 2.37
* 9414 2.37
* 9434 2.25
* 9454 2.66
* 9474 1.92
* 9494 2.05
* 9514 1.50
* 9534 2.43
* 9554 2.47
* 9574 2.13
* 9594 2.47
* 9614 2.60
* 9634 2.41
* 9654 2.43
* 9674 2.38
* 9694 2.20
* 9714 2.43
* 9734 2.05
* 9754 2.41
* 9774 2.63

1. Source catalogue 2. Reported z 0.326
